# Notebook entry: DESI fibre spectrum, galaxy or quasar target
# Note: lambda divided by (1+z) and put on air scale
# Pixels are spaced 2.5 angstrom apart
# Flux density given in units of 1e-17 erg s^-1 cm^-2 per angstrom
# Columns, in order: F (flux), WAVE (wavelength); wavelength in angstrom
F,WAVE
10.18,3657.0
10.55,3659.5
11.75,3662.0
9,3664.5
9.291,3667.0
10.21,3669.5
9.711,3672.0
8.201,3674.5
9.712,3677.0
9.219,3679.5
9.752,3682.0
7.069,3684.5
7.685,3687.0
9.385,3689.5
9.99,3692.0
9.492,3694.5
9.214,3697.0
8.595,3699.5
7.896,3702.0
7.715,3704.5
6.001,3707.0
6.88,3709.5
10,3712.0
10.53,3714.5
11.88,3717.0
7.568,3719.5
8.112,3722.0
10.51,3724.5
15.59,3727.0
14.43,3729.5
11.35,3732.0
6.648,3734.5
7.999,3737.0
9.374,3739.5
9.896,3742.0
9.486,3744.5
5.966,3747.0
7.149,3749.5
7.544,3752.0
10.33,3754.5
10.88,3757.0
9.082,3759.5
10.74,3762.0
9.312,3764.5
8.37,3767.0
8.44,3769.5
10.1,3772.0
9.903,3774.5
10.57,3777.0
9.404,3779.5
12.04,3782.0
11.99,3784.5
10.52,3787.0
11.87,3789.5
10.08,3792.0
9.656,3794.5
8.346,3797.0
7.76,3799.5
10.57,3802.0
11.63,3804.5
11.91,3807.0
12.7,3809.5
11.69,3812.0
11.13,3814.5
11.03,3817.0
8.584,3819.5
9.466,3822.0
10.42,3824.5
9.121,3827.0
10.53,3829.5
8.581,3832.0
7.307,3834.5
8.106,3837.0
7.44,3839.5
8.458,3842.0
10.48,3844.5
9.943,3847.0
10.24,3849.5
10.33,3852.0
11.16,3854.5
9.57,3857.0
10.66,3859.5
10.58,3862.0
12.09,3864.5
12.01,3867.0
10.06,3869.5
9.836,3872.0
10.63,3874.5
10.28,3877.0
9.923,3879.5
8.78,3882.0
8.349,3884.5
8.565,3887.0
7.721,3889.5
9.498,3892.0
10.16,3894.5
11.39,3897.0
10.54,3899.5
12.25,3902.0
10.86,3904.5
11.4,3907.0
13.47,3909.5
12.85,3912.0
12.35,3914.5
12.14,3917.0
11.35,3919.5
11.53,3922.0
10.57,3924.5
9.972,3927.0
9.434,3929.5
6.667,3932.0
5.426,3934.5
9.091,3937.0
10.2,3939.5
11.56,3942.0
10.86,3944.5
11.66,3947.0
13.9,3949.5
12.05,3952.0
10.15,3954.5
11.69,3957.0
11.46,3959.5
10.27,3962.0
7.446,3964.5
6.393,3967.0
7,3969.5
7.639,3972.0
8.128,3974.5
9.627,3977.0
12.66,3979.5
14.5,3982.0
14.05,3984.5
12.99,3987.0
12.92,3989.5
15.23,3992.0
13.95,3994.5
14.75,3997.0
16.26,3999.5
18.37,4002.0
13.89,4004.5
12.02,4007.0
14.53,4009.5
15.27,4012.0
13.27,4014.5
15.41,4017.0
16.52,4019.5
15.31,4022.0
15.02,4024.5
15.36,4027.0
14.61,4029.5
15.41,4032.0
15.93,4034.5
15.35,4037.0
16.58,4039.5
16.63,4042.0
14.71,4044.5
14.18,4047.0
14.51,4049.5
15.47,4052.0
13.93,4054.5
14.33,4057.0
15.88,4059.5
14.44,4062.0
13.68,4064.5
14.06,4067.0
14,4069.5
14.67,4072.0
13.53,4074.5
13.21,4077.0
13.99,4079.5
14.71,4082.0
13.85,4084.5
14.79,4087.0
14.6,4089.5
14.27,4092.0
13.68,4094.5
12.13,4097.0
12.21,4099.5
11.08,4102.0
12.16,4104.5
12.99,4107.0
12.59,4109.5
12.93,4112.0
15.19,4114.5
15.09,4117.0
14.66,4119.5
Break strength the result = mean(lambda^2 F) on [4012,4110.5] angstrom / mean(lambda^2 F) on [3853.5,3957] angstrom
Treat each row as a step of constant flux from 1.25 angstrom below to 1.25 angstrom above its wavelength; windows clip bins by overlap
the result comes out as 1.47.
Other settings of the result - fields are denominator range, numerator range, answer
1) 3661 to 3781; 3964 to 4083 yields 1.74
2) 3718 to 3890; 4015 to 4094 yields 1.70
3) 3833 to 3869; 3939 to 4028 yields 1.36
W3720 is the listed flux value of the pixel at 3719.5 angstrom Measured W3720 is 7.568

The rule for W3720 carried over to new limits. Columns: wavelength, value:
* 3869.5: 10.06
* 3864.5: 12.09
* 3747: 5.966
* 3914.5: 12.35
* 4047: 14.18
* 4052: 15.47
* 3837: 8.106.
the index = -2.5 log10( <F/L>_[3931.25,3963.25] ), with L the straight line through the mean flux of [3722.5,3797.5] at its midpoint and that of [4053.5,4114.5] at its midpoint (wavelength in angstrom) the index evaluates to 0.16 mag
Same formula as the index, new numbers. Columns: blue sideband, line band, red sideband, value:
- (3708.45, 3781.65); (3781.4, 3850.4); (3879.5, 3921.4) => 0.01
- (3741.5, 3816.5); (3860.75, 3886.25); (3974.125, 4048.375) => 0.16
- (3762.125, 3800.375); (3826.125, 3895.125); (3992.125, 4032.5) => 0.21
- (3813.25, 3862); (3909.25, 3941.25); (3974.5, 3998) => 0.13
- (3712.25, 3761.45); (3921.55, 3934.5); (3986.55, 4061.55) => 0.40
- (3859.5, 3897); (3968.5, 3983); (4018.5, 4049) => 0.33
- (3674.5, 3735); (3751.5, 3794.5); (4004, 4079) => 0.04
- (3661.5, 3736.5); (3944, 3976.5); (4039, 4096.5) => 0.30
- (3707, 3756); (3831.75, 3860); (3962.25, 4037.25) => 0.19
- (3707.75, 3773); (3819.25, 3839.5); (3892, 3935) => 0.14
